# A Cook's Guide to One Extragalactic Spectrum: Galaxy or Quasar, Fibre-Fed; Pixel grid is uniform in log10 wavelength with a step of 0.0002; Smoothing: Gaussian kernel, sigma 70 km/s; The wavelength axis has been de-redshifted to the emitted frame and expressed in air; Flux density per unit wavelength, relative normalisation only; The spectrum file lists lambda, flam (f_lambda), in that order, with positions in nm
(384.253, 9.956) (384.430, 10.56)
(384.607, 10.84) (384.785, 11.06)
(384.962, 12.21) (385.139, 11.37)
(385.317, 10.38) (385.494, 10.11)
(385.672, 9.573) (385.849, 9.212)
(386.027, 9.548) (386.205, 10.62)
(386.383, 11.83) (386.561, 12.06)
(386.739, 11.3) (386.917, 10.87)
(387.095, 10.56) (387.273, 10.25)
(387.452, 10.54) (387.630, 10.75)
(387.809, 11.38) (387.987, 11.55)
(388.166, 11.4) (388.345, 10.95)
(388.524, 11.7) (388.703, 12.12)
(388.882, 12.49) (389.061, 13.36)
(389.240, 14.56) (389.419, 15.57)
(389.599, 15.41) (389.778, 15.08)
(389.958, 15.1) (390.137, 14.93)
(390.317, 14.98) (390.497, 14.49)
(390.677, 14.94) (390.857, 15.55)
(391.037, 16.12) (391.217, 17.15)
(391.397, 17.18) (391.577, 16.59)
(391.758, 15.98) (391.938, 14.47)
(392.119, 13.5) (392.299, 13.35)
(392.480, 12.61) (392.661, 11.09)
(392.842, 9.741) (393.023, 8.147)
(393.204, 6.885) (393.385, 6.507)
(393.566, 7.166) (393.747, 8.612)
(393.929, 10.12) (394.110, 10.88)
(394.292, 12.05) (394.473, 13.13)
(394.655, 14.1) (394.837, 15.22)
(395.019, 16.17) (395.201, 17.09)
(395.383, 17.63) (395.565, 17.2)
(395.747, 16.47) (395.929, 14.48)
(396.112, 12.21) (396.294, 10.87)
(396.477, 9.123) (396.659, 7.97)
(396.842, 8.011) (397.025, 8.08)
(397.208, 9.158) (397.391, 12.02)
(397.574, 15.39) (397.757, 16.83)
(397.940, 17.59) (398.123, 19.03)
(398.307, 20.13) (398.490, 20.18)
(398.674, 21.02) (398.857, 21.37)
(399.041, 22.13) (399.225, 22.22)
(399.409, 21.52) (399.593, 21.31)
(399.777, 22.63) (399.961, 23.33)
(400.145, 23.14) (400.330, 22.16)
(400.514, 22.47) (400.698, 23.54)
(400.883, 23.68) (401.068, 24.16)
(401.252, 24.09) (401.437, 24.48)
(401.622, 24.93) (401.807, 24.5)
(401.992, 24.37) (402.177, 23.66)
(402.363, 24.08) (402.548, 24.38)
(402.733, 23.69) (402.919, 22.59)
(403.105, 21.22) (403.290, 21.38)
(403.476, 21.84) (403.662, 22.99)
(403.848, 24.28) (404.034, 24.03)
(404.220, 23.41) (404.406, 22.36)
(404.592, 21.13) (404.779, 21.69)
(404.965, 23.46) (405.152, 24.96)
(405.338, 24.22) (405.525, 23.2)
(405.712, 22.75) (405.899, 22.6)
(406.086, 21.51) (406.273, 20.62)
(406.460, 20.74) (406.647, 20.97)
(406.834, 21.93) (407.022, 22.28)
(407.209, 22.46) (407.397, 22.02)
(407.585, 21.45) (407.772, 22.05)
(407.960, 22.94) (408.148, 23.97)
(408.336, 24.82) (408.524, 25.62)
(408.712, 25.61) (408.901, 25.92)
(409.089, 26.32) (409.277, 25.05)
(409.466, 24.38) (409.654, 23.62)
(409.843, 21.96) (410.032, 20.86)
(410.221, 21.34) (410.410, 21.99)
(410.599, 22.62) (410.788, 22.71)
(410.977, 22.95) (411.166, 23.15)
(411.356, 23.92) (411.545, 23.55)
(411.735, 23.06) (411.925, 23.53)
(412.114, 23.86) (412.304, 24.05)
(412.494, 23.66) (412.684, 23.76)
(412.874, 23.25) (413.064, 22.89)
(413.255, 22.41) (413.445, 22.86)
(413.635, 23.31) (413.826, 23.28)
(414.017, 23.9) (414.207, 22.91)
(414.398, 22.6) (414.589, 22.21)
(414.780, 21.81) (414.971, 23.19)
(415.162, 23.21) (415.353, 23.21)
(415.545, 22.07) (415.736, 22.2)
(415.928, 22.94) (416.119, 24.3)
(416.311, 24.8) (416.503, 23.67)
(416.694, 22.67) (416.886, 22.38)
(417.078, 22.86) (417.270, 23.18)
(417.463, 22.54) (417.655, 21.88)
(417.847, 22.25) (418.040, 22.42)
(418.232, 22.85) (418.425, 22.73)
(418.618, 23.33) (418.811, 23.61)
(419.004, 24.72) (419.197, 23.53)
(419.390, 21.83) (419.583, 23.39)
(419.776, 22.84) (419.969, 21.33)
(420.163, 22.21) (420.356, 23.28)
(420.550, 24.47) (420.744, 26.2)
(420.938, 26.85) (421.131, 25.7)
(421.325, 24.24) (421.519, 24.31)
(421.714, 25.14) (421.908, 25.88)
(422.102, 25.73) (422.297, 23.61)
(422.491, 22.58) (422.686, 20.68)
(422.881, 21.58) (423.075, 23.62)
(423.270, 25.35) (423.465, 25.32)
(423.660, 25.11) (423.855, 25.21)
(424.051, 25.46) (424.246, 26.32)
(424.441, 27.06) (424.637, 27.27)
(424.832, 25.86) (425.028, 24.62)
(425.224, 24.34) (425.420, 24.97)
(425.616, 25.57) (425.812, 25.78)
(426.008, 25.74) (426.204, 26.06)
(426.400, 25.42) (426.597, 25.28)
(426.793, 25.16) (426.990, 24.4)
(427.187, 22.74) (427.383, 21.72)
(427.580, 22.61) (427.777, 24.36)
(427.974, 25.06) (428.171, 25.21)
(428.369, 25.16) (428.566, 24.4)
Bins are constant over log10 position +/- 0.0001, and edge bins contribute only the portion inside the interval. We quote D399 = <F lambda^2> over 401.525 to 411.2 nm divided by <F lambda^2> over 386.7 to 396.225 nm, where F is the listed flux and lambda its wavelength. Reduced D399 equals 1.9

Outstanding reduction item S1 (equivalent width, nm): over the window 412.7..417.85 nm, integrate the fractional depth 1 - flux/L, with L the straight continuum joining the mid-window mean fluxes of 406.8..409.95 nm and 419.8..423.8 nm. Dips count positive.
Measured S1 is 0.21 nm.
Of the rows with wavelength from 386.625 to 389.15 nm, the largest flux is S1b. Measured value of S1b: 13.36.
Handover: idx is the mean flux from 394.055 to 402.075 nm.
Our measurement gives 18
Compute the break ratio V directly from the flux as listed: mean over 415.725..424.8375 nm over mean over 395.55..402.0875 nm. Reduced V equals 1.28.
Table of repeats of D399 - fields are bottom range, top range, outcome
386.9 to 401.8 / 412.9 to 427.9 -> 1.77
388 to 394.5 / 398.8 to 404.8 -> 1.89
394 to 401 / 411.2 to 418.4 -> 1.48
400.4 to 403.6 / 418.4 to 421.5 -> 1.11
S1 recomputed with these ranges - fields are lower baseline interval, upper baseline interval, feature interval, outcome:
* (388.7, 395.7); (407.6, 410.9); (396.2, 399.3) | 0.30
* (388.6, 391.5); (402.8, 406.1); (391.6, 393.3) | 0.45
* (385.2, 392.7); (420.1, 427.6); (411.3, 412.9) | -0.22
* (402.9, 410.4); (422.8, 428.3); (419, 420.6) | 0.09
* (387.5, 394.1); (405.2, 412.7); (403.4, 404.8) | -0.17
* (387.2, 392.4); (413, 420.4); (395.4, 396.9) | 0.33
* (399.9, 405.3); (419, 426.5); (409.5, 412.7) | 0.12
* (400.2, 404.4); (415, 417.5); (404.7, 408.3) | 0.13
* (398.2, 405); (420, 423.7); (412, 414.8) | 0.06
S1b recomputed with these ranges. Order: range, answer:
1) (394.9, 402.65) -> 24.93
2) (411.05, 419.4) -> 24.8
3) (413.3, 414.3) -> 23.9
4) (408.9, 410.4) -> 26.32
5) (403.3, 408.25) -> 24.96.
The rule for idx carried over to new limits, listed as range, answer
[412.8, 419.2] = 23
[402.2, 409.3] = 23.1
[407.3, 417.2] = 23.3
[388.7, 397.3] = 13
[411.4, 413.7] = 23.4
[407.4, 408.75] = 23.6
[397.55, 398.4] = 18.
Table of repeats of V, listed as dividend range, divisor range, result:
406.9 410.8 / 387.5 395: 1.81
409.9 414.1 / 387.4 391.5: 1.66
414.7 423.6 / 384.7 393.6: 1.90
